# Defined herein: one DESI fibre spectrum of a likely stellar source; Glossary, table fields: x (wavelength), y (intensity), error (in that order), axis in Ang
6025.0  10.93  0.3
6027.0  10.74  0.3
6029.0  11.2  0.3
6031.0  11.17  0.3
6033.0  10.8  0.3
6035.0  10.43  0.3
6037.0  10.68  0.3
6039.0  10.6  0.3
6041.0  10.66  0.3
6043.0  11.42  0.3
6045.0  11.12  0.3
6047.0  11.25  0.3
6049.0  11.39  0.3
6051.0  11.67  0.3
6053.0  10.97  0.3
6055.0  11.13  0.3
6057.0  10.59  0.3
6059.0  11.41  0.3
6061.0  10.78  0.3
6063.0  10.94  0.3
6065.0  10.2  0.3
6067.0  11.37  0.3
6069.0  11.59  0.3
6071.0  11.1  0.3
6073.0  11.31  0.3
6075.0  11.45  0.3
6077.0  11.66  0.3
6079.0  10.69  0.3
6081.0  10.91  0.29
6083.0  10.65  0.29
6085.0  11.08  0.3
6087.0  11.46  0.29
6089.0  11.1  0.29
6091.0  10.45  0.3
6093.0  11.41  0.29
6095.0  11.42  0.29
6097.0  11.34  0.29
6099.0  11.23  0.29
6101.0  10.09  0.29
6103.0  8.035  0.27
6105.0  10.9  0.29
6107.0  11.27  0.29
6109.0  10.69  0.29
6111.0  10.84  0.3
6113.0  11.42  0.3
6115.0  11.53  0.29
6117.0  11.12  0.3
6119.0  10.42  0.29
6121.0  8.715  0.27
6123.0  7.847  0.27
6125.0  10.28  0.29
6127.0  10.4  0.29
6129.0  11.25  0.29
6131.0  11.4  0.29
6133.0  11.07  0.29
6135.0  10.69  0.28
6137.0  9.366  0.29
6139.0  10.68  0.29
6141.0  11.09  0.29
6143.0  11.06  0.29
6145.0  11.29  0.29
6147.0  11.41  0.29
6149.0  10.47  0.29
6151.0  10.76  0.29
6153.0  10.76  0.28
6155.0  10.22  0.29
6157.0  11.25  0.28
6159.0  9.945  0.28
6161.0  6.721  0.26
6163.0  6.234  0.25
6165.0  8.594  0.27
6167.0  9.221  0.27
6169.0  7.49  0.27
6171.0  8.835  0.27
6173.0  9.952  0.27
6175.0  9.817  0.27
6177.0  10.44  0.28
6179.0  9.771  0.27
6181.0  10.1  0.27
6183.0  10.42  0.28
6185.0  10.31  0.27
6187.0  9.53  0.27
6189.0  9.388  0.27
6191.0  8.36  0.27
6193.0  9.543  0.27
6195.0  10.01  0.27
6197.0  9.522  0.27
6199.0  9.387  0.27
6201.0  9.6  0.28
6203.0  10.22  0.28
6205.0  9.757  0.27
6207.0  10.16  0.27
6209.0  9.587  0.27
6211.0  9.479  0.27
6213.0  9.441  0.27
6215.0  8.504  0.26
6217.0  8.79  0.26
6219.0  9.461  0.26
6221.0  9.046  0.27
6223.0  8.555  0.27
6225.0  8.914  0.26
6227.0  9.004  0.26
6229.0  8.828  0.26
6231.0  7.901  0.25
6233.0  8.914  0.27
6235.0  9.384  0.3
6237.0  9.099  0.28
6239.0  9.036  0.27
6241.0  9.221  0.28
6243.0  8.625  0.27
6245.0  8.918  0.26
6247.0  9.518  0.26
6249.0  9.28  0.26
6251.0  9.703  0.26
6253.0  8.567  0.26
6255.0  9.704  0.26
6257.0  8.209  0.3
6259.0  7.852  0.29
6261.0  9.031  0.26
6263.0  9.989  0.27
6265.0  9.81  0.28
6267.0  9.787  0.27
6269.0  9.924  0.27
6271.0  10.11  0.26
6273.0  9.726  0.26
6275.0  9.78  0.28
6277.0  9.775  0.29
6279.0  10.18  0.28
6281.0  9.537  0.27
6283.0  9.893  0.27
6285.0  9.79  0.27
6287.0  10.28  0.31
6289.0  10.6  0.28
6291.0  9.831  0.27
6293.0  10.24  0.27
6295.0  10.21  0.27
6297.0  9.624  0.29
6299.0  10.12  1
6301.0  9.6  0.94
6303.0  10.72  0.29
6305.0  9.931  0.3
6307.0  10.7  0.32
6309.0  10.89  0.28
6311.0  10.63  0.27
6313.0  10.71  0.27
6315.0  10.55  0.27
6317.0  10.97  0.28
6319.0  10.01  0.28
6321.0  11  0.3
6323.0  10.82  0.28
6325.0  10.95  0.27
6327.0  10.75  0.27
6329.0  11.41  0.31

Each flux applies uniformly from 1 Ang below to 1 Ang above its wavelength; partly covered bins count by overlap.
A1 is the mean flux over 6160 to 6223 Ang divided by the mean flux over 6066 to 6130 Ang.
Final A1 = 0.9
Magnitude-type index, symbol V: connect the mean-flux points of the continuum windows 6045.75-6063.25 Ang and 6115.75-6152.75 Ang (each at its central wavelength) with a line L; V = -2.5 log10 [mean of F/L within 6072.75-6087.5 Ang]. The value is -0.02 mag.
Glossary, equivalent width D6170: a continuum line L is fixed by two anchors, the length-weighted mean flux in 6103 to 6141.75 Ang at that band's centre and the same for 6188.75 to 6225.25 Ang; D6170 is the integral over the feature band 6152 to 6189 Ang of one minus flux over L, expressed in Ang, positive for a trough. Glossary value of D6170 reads 1.6 Ang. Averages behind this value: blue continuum 10.5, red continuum 9.36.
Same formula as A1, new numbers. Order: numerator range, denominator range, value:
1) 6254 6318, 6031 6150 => 0.92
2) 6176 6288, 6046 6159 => 0.87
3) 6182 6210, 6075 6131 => 0.91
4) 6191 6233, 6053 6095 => 0.84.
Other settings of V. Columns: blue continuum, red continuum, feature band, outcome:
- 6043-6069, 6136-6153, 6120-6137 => 0.069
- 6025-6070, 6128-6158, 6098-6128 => 0.059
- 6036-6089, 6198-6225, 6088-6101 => -0.036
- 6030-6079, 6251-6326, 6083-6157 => 0.008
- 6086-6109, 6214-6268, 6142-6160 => -0.069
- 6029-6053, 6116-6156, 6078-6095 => -0.022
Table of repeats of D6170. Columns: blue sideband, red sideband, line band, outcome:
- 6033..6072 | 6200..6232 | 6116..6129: 0.42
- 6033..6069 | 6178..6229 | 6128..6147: -1.47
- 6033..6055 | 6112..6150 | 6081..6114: -0.23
